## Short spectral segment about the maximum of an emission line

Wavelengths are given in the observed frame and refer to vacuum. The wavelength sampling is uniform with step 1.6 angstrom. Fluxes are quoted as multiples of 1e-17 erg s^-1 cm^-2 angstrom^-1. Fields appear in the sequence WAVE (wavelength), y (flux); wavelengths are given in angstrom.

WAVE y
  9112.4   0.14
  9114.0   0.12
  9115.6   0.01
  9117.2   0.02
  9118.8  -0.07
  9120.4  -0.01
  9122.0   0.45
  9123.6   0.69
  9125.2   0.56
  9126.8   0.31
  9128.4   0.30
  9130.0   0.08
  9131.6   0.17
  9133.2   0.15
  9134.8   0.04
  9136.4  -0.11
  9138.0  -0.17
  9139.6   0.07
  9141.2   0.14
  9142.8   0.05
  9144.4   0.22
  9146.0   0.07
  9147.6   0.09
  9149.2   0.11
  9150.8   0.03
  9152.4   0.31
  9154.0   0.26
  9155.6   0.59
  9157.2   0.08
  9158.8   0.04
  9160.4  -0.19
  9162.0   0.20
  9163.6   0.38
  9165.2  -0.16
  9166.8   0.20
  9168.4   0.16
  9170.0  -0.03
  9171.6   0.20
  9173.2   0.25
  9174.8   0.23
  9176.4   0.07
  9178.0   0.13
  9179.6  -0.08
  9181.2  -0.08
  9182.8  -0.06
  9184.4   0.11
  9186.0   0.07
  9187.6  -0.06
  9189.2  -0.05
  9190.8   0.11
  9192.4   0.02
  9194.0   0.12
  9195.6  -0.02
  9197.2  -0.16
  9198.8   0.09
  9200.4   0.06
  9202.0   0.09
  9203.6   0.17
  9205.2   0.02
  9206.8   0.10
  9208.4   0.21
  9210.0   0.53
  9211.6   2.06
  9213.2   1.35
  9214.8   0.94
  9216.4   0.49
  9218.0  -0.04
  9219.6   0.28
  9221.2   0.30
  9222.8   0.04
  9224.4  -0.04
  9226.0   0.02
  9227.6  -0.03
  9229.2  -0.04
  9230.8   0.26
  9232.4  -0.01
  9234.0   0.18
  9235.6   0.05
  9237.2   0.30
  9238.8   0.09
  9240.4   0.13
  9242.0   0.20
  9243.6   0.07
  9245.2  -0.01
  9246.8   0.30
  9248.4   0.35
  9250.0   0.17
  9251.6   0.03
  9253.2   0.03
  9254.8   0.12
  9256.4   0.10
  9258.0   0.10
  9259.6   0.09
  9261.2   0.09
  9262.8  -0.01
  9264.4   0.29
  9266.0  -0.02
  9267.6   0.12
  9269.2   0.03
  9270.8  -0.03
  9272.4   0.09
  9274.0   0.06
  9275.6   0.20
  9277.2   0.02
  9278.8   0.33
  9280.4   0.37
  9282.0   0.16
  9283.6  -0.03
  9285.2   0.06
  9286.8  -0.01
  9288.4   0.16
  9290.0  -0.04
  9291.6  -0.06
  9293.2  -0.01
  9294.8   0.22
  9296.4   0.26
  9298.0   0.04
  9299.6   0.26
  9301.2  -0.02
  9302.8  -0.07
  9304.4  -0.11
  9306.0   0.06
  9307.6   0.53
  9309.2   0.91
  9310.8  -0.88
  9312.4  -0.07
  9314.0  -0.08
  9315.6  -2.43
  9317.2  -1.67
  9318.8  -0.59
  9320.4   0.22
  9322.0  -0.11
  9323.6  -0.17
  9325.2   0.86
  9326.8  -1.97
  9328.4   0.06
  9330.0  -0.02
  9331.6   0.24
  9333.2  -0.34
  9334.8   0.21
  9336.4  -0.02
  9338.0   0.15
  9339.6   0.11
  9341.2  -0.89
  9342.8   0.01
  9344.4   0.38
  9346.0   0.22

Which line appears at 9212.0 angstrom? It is [O III]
